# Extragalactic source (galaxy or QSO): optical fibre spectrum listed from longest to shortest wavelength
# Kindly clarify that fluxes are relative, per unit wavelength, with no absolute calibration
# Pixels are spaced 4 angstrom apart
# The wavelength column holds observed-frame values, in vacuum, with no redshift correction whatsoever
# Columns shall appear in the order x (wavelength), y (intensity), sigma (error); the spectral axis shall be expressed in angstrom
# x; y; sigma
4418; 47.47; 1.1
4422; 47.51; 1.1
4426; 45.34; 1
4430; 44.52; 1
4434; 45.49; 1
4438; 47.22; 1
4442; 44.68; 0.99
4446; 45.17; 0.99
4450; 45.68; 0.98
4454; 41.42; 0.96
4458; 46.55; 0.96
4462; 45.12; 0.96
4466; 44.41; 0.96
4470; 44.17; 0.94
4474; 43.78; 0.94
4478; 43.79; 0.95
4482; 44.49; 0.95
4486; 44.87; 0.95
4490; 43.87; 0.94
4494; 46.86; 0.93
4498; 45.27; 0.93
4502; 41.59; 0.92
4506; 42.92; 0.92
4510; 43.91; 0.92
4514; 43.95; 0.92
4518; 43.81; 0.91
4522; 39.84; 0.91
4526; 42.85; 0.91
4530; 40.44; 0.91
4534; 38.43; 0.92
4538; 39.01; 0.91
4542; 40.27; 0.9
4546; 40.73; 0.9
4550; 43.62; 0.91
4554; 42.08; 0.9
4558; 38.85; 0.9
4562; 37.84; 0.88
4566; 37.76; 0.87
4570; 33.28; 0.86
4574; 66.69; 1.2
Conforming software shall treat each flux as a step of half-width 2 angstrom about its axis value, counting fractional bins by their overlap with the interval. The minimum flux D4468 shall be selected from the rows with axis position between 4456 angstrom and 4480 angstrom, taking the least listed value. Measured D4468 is 43.78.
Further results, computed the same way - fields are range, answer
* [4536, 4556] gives 39.01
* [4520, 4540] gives 38.43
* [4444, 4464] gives 41.42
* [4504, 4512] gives 42.92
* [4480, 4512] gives 41.59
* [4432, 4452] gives 44.68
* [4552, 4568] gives 37.76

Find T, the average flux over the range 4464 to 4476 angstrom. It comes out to 44.1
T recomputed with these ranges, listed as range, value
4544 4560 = 41.3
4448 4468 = 44.6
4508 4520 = 43.9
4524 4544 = 40.2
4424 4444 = 45.5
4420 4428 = 46.4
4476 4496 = 44.8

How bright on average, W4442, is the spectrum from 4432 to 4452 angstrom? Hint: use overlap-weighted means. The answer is 45.6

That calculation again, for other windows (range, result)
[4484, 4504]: 44.5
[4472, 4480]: 43.8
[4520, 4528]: 41.3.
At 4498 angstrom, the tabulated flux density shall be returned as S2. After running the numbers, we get 45.27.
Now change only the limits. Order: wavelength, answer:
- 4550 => 43.62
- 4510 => 43.91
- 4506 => 42.92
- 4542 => 40.27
